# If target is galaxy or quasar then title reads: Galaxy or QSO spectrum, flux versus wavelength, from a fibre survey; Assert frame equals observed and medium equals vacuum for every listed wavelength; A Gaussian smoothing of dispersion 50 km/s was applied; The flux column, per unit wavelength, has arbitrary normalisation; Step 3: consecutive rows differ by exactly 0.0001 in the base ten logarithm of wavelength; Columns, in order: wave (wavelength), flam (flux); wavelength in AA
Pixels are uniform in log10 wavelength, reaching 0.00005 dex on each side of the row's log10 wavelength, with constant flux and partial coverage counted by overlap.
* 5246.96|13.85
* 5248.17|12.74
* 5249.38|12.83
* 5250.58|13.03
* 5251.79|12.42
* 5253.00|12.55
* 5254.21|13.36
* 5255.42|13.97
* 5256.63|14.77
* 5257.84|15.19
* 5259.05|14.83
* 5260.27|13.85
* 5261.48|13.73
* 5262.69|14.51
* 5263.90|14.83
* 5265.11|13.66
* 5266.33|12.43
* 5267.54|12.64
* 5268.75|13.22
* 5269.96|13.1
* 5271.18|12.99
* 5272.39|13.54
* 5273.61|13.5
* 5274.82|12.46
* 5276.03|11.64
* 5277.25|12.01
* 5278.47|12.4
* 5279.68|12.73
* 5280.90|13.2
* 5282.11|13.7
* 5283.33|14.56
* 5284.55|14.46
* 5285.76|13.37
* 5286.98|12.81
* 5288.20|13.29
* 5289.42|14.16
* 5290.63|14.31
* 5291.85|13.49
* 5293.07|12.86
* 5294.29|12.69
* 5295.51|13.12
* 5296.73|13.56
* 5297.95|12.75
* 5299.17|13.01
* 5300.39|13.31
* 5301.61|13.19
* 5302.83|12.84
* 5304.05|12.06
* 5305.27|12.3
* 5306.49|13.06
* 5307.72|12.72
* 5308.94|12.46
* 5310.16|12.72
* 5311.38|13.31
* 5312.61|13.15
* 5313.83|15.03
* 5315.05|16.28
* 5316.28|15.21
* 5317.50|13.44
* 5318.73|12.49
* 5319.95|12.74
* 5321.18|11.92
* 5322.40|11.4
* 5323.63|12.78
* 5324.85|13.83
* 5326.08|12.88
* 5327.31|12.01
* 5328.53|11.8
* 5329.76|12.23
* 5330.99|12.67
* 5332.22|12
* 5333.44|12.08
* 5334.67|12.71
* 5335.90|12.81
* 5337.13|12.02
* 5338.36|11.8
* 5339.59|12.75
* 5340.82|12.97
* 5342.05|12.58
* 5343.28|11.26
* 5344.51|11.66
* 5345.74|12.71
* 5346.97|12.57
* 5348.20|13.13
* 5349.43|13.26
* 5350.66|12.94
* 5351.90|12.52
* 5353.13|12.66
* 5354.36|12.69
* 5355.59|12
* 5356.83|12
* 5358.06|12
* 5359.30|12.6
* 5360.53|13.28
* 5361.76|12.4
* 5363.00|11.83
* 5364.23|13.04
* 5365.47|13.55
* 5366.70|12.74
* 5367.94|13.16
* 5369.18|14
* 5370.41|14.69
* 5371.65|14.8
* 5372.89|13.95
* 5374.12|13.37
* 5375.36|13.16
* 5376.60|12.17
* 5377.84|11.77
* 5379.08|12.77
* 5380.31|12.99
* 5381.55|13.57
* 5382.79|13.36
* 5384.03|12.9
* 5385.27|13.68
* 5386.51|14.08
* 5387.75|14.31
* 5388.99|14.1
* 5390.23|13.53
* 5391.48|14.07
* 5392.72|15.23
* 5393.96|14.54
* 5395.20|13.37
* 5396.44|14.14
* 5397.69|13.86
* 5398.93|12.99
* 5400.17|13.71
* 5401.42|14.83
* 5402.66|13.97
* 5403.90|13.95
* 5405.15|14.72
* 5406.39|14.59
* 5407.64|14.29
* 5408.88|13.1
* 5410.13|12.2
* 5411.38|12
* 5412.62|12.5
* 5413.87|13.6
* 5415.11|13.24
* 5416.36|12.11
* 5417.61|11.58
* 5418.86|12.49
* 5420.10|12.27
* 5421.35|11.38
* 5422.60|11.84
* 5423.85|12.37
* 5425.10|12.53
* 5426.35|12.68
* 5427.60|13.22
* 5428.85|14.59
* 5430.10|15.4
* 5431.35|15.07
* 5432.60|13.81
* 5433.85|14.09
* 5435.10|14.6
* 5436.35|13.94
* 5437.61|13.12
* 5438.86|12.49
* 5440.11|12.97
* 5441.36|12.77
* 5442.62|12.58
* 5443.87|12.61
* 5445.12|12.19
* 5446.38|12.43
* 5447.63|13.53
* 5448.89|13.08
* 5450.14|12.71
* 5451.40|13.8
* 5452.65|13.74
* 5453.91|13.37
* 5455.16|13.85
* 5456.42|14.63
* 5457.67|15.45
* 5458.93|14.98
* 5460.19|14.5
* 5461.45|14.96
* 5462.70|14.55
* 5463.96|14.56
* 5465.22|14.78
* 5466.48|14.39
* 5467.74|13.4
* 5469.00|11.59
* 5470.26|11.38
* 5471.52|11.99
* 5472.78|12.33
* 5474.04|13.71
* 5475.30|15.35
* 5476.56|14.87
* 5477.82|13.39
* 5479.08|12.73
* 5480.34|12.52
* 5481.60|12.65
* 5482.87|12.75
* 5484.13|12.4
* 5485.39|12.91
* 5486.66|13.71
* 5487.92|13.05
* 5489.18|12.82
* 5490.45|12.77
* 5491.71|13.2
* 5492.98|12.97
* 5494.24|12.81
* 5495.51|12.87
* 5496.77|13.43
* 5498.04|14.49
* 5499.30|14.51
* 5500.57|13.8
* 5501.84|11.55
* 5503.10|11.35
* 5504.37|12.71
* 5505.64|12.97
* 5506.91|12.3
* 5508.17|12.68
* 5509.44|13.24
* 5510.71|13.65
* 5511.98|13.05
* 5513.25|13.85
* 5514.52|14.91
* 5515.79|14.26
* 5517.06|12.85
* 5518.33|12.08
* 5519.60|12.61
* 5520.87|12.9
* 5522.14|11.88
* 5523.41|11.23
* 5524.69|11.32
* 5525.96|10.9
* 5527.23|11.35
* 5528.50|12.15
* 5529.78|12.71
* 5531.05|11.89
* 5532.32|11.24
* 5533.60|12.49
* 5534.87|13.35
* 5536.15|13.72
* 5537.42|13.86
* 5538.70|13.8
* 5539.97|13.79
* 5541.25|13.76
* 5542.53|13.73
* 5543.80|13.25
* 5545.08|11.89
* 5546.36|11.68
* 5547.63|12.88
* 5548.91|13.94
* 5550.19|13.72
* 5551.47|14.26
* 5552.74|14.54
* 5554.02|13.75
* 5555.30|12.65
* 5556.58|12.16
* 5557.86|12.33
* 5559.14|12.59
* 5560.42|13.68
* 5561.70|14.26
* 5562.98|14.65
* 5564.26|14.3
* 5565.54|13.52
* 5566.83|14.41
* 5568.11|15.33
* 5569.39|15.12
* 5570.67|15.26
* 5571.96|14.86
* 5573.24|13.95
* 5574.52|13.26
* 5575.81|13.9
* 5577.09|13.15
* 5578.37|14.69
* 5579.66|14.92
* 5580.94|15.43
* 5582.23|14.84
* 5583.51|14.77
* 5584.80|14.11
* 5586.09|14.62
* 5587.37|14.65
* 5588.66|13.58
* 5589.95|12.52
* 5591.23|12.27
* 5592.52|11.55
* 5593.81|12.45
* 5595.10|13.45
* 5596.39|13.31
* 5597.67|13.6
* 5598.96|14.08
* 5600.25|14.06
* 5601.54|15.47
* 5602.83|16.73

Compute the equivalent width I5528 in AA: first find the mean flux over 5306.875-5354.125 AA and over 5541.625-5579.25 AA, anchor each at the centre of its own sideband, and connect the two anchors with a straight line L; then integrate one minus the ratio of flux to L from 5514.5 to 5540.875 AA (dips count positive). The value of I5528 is 1.9 AA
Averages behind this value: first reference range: 12.8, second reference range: 13.7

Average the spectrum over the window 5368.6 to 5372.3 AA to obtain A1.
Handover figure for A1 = 14.5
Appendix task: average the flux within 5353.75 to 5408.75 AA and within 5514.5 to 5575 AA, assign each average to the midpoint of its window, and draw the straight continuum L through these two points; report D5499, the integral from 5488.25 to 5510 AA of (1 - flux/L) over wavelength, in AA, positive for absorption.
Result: 0.5 AA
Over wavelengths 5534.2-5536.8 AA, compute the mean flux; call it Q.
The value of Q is 13.5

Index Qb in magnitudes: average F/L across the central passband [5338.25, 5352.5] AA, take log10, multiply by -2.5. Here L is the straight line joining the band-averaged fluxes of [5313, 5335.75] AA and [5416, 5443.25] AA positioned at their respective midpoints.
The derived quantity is 0.039 mag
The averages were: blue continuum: 13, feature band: 12.5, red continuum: 13.1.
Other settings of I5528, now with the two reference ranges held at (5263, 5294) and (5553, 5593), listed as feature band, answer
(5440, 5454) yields 0.7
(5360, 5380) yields 0.4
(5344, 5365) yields 1.4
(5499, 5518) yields 0.9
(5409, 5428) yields 1.6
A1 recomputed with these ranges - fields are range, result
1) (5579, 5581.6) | 15.1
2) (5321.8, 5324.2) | 12.1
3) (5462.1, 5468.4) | 14.3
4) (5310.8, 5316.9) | 14.6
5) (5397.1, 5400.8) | 13.5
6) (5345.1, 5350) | 12.9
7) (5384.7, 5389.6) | 14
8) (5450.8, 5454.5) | 13.6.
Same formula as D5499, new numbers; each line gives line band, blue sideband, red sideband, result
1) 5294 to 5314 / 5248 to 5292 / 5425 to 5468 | 0.76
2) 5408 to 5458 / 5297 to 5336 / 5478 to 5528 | -1.09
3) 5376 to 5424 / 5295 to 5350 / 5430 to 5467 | 0.45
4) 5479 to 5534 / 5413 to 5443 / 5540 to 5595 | 2.96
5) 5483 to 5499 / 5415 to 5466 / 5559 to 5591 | 0.71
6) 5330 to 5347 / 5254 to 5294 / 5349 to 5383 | 1.05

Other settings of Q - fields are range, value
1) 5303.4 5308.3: 12.5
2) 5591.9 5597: 12.7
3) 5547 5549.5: 13.4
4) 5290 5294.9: 13.4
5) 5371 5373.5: 14.3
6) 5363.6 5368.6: 13.1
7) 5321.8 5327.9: 12.6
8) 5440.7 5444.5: 12.7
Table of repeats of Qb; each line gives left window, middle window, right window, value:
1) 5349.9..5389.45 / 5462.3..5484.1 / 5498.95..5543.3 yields -0.03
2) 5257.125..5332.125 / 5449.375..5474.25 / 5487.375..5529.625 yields -0.07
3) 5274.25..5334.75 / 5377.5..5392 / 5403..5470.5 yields -0.02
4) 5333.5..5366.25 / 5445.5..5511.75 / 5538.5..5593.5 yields -0.01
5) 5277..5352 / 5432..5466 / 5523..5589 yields -0.04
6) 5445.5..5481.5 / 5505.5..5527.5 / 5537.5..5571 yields 0.08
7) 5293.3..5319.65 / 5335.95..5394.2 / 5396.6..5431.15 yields 0.02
